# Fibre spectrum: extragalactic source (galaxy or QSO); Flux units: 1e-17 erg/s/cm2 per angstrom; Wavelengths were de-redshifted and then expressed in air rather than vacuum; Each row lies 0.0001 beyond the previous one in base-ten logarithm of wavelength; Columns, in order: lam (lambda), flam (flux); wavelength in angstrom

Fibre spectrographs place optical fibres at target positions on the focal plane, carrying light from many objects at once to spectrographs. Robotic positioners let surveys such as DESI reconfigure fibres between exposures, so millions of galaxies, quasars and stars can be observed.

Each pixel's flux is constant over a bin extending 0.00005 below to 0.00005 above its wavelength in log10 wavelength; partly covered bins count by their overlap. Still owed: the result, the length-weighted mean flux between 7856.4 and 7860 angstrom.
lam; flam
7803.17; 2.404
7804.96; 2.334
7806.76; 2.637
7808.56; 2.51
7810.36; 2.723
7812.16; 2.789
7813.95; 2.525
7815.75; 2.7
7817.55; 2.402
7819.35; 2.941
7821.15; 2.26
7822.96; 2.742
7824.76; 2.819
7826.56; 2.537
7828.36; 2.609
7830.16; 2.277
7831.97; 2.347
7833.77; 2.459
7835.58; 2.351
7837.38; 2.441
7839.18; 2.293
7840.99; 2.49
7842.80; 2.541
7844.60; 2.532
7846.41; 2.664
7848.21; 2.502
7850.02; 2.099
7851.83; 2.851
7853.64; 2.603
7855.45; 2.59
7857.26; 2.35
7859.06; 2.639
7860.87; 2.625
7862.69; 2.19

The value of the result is 2.5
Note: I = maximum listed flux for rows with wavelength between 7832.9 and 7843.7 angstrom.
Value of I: 2.541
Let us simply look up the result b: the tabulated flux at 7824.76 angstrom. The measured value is 2.819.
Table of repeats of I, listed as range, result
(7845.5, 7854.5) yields 2.851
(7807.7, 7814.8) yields 2.789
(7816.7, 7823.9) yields 2.941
